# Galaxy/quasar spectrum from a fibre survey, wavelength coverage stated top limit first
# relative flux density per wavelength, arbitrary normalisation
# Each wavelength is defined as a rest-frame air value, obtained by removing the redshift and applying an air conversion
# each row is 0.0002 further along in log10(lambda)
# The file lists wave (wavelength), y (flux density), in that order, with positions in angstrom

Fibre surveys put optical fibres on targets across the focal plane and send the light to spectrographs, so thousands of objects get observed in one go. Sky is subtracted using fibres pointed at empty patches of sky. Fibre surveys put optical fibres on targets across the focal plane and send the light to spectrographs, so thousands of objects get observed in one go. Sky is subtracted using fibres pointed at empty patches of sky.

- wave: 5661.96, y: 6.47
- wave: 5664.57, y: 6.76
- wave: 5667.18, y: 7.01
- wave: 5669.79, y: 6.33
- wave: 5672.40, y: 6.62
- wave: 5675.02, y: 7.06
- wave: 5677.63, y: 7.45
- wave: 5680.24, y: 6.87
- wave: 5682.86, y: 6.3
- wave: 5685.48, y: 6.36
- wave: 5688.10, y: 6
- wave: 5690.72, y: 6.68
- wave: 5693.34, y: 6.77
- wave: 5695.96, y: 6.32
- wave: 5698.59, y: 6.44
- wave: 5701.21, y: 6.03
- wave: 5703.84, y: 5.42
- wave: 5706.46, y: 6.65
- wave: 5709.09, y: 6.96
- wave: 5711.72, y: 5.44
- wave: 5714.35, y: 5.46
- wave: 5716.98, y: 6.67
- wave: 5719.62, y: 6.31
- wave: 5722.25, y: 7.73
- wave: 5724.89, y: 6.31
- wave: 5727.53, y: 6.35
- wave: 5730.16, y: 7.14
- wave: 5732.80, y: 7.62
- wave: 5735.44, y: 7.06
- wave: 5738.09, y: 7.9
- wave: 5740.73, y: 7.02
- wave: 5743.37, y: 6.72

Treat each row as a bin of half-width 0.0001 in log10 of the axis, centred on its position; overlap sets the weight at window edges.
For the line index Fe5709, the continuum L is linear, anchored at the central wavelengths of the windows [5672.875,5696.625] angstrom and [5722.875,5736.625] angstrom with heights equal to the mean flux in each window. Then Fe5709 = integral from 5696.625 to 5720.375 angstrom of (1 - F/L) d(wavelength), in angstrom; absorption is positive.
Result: 2.3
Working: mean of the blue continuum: 6.65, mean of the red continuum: 6.94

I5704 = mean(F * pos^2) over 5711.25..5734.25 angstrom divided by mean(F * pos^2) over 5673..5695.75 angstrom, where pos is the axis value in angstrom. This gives 1.0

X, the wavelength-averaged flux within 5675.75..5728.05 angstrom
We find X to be 6.43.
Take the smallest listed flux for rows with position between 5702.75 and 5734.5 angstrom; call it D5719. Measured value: 5.42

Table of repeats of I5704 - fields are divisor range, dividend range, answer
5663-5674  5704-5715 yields 0.93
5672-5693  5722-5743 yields 1.08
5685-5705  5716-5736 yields 1.12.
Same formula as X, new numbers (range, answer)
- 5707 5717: 6.1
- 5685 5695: 6.46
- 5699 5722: 6.21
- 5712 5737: 6.69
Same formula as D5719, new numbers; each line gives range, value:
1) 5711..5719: 5.44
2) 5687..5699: 6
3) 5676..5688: 6.3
